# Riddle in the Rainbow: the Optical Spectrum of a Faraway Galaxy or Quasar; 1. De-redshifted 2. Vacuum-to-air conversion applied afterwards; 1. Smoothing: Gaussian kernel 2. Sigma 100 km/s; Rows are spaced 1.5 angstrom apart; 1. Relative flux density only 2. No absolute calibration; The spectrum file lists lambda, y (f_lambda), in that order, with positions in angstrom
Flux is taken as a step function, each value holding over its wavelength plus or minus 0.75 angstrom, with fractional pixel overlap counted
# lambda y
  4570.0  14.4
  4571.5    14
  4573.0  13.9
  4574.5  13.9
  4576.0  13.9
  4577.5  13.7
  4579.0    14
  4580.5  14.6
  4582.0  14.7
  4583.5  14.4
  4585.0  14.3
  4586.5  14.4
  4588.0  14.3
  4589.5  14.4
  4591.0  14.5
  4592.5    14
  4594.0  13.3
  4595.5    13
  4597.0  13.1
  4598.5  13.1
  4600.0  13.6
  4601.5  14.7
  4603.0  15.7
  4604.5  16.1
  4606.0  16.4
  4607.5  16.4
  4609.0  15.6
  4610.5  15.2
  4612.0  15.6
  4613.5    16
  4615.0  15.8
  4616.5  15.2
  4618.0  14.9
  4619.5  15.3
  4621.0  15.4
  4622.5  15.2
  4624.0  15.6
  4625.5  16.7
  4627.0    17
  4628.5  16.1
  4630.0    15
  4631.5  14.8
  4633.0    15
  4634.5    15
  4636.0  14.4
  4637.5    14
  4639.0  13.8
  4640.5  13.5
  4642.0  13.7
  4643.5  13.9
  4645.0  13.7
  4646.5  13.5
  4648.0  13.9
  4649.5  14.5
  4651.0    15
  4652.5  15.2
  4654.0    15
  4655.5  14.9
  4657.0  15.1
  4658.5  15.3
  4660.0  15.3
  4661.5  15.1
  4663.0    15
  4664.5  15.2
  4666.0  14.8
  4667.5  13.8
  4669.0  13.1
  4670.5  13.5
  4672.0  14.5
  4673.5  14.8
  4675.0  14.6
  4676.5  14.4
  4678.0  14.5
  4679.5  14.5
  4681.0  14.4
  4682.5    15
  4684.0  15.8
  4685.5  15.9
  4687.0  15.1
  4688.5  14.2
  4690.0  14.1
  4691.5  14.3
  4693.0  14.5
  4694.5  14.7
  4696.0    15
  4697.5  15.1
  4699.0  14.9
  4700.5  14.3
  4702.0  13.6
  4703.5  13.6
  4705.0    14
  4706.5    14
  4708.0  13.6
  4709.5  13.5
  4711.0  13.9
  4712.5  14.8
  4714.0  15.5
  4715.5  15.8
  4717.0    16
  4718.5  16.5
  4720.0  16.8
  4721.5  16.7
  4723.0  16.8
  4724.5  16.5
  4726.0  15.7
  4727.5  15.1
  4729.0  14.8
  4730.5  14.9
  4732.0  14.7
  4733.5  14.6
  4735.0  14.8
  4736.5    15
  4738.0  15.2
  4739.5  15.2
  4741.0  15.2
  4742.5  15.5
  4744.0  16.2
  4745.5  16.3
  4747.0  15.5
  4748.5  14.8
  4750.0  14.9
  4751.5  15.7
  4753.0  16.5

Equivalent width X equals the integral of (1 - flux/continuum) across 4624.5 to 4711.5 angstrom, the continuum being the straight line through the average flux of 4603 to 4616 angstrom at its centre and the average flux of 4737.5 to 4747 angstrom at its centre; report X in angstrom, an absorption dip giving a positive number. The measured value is 6.44 angstrom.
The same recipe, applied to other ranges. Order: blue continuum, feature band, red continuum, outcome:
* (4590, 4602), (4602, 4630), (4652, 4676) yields -3.6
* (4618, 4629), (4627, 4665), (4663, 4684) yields 1.3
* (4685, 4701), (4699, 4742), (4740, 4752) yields 0.3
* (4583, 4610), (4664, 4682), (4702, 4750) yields 0.7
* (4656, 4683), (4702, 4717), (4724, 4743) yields 0.6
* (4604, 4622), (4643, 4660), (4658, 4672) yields 0.3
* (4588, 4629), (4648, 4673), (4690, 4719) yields 0.2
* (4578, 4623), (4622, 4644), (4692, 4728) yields -0.1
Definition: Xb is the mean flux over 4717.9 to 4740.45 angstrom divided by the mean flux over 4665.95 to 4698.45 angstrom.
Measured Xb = 1.07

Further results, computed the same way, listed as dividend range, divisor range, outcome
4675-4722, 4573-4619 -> 1.01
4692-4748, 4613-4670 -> 1.02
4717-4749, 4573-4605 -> 1.10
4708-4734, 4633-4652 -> 1.09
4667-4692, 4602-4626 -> 0.93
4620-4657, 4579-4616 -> 1.01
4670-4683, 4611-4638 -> 0.94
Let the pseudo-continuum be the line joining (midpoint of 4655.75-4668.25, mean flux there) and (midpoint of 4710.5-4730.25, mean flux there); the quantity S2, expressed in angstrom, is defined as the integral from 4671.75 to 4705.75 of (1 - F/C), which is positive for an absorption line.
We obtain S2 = 1.6 angstrom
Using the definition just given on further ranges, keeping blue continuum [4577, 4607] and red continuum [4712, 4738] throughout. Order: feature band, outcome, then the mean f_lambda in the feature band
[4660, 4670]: 0.3 angstrom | 14.5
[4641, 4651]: 0.6 angstrom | 13.9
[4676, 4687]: 0.2 angstrom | 15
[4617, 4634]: -1.0 angstrom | 15.5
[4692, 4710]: 1.3 angstrom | 14.2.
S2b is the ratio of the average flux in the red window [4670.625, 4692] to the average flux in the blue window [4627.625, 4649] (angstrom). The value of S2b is 1.0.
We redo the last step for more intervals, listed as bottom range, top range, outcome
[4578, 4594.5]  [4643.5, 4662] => 1.03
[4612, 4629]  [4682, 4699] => 0.95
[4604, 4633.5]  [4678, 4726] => 0.95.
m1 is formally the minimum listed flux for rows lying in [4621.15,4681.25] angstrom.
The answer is 13.1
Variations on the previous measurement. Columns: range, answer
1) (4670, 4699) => 13.5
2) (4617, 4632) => 14.8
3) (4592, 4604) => 13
